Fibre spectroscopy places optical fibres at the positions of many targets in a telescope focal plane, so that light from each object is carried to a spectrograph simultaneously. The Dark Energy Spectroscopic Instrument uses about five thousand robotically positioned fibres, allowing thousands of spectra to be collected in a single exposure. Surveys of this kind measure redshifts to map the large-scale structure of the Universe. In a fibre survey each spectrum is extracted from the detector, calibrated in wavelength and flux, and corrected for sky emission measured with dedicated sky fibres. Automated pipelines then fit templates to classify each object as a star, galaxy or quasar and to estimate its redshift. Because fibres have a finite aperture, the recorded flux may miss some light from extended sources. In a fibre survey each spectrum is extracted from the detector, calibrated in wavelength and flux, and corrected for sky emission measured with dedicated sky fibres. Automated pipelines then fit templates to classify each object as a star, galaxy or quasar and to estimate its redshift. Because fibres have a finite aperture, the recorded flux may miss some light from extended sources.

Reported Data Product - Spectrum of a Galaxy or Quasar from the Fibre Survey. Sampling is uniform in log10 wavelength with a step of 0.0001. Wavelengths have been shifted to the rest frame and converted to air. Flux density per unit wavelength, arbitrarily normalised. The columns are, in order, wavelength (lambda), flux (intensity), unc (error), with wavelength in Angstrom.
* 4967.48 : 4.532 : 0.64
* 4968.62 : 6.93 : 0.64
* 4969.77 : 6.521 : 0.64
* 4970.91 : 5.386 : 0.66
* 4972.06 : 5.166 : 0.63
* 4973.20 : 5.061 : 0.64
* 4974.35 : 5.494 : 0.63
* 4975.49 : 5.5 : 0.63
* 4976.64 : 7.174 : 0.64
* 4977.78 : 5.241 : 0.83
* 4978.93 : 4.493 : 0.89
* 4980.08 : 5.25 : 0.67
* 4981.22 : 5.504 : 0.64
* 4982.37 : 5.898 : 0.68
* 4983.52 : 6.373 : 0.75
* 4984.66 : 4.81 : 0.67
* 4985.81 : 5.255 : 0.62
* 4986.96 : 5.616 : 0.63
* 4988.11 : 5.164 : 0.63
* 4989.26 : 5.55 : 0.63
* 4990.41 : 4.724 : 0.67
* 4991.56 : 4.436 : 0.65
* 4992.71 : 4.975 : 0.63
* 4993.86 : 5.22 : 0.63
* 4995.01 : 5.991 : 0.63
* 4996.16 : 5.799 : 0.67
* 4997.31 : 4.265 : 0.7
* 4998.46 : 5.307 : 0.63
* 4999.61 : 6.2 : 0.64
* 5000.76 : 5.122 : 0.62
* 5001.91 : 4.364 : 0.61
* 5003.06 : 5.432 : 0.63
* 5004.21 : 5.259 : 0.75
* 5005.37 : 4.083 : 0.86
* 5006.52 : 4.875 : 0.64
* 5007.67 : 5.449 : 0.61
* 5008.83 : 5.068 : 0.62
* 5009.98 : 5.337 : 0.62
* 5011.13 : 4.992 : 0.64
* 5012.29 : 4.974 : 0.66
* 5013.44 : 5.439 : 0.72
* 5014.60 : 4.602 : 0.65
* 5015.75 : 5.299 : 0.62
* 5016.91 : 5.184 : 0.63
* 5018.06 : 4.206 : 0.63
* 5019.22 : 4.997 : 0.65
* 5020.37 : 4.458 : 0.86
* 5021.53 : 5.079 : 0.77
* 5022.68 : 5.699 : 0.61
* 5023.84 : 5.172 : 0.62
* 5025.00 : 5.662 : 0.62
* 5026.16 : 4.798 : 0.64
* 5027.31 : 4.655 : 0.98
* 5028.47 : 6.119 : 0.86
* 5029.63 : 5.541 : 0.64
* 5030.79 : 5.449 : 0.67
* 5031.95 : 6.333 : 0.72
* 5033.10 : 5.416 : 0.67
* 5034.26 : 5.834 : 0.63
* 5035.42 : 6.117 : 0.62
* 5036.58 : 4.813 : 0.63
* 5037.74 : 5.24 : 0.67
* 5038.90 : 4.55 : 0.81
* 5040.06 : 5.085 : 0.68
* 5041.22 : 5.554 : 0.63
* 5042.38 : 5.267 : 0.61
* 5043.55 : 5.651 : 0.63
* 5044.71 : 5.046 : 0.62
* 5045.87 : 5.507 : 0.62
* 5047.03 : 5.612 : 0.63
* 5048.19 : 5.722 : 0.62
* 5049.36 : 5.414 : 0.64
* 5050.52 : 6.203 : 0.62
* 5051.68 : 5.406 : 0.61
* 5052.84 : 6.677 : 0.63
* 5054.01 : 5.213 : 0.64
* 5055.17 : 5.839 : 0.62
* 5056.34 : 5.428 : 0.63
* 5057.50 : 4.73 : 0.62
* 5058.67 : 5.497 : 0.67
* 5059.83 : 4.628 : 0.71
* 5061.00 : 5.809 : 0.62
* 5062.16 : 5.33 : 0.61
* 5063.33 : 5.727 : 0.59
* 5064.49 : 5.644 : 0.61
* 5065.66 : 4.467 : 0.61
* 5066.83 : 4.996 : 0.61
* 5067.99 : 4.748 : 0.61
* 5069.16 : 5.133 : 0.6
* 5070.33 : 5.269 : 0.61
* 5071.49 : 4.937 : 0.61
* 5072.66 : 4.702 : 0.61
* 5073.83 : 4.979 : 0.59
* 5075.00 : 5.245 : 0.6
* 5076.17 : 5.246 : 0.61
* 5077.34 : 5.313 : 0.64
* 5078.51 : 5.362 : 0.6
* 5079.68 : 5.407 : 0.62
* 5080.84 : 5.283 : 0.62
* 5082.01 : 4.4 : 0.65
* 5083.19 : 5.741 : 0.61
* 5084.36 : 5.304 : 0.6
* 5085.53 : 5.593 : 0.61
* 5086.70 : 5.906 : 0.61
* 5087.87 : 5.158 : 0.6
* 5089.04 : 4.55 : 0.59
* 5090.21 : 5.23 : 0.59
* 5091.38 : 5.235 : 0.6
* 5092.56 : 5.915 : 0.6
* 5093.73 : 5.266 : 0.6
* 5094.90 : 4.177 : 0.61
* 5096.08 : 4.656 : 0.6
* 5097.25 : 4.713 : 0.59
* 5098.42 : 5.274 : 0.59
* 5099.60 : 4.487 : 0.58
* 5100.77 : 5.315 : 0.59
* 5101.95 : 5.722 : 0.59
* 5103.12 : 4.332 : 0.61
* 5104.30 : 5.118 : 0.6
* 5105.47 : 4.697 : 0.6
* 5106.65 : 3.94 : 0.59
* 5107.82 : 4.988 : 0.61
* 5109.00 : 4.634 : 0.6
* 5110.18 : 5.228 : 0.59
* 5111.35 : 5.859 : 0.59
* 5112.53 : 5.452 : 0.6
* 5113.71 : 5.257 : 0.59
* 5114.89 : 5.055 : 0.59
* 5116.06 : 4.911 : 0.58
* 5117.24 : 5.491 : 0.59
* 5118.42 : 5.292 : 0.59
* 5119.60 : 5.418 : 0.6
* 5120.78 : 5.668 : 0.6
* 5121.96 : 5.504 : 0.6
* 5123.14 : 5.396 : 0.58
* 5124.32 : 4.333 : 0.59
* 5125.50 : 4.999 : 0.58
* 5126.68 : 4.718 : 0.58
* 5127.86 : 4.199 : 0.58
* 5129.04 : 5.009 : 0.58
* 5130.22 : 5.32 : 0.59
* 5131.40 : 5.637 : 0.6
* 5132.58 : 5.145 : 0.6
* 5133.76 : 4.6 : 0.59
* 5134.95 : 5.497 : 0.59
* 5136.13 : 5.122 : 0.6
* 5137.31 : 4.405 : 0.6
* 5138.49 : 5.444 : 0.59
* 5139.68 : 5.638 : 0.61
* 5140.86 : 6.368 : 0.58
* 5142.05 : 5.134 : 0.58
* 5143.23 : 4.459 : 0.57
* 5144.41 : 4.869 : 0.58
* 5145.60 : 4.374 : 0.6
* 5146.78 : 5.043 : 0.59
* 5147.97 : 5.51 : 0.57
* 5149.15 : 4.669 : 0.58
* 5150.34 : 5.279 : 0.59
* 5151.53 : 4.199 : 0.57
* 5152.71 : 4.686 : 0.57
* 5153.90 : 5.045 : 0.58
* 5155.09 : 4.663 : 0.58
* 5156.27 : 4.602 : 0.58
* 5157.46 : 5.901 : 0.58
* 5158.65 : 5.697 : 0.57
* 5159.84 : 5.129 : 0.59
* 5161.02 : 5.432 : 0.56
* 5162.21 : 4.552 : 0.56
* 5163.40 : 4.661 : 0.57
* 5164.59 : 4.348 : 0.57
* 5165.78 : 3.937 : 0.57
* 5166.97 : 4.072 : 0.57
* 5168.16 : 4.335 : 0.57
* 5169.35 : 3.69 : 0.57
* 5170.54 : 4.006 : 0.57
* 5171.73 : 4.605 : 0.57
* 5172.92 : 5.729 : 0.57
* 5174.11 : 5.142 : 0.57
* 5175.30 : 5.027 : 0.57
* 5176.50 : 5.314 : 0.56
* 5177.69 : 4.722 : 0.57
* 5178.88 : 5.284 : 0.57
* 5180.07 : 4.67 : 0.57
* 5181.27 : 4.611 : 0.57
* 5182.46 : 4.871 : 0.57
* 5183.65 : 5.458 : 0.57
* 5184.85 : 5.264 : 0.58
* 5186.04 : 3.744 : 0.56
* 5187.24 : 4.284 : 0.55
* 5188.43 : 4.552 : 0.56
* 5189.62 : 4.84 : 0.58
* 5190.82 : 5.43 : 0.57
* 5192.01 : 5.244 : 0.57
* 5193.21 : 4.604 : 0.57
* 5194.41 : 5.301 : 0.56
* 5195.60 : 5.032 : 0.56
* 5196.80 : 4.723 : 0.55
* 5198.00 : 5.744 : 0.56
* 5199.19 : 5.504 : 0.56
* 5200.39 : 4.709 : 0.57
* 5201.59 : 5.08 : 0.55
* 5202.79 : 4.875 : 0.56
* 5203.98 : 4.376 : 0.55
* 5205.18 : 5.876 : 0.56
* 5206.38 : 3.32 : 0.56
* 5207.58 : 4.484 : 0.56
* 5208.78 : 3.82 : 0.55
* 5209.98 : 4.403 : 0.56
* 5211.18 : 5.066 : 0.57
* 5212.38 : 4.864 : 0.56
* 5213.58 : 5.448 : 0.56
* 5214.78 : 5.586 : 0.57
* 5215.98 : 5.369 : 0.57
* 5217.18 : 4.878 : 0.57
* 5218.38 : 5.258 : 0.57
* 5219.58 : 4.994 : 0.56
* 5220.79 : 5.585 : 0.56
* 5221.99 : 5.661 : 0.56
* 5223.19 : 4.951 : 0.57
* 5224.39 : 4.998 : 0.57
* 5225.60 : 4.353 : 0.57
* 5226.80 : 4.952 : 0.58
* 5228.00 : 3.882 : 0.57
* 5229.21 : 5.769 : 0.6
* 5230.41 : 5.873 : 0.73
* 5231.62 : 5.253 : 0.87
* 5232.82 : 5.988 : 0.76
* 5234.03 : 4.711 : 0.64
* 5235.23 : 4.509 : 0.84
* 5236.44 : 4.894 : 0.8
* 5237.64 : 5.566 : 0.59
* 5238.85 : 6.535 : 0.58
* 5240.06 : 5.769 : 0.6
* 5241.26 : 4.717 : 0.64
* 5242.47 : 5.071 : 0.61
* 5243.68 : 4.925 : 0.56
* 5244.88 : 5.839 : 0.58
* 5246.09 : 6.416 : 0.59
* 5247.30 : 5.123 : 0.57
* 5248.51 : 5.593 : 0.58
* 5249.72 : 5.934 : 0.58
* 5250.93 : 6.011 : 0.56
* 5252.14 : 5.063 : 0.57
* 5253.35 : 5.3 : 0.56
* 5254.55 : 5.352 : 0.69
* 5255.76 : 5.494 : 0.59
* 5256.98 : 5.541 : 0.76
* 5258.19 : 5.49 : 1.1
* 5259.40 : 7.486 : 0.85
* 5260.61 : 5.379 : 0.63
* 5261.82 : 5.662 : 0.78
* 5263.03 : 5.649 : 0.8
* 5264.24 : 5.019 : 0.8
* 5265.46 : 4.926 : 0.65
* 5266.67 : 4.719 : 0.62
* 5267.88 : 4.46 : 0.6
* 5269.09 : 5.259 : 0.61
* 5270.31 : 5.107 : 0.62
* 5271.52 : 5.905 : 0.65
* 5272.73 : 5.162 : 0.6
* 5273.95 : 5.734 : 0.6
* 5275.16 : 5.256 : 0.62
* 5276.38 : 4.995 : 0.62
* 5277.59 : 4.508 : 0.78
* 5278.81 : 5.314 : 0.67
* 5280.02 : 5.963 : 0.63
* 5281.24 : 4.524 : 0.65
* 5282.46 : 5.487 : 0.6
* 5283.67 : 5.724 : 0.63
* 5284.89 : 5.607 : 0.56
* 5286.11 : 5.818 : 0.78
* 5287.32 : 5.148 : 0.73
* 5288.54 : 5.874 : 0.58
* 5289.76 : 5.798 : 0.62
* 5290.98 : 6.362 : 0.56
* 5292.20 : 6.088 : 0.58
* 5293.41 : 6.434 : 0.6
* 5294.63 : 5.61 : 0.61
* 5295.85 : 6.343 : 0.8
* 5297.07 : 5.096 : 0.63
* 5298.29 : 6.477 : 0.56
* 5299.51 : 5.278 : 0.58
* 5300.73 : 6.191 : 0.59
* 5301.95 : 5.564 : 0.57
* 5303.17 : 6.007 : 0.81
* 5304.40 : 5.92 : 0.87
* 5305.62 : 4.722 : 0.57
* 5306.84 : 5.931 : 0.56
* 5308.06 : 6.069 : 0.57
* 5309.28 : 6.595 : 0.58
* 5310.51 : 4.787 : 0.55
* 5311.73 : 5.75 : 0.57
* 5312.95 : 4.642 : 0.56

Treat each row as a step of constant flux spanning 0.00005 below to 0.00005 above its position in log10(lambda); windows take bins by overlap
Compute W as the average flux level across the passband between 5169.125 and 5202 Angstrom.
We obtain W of 4.91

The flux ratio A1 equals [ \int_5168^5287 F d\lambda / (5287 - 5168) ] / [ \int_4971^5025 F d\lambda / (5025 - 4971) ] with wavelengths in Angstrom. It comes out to 0.99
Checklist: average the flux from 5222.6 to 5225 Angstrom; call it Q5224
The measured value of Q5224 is 4.97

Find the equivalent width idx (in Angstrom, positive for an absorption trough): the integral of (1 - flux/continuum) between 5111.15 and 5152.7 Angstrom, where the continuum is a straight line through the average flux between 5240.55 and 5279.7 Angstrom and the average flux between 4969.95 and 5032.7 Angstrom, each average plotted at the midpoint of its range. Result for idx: 1.7 Angstrom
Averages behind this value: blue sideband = 5.26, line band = 5.11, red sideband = 5.39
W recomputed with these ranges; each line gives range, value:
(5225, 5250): 5.31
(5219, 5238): 5.12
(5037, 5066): 5.41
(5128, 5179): 4.93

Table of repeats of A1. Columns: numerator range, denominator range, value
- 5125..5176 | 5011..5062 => 0.92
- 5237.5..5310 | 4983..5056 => 1.05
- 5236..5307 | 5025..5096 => 1.04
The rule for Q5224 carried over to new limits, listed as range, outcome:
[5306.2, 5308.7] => 6.01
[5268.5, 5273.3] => 5.36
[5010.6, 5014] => 5.13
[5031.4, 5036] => 5.93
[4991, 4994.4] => 4.87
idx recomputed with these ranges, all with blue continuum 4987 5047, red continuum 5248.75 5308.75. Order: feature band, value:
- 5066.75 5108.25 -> 1.9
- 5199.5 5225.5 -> 2.6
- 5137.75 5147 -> 0.4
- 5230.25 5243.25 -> 0.4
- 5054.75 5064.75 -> -0.2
